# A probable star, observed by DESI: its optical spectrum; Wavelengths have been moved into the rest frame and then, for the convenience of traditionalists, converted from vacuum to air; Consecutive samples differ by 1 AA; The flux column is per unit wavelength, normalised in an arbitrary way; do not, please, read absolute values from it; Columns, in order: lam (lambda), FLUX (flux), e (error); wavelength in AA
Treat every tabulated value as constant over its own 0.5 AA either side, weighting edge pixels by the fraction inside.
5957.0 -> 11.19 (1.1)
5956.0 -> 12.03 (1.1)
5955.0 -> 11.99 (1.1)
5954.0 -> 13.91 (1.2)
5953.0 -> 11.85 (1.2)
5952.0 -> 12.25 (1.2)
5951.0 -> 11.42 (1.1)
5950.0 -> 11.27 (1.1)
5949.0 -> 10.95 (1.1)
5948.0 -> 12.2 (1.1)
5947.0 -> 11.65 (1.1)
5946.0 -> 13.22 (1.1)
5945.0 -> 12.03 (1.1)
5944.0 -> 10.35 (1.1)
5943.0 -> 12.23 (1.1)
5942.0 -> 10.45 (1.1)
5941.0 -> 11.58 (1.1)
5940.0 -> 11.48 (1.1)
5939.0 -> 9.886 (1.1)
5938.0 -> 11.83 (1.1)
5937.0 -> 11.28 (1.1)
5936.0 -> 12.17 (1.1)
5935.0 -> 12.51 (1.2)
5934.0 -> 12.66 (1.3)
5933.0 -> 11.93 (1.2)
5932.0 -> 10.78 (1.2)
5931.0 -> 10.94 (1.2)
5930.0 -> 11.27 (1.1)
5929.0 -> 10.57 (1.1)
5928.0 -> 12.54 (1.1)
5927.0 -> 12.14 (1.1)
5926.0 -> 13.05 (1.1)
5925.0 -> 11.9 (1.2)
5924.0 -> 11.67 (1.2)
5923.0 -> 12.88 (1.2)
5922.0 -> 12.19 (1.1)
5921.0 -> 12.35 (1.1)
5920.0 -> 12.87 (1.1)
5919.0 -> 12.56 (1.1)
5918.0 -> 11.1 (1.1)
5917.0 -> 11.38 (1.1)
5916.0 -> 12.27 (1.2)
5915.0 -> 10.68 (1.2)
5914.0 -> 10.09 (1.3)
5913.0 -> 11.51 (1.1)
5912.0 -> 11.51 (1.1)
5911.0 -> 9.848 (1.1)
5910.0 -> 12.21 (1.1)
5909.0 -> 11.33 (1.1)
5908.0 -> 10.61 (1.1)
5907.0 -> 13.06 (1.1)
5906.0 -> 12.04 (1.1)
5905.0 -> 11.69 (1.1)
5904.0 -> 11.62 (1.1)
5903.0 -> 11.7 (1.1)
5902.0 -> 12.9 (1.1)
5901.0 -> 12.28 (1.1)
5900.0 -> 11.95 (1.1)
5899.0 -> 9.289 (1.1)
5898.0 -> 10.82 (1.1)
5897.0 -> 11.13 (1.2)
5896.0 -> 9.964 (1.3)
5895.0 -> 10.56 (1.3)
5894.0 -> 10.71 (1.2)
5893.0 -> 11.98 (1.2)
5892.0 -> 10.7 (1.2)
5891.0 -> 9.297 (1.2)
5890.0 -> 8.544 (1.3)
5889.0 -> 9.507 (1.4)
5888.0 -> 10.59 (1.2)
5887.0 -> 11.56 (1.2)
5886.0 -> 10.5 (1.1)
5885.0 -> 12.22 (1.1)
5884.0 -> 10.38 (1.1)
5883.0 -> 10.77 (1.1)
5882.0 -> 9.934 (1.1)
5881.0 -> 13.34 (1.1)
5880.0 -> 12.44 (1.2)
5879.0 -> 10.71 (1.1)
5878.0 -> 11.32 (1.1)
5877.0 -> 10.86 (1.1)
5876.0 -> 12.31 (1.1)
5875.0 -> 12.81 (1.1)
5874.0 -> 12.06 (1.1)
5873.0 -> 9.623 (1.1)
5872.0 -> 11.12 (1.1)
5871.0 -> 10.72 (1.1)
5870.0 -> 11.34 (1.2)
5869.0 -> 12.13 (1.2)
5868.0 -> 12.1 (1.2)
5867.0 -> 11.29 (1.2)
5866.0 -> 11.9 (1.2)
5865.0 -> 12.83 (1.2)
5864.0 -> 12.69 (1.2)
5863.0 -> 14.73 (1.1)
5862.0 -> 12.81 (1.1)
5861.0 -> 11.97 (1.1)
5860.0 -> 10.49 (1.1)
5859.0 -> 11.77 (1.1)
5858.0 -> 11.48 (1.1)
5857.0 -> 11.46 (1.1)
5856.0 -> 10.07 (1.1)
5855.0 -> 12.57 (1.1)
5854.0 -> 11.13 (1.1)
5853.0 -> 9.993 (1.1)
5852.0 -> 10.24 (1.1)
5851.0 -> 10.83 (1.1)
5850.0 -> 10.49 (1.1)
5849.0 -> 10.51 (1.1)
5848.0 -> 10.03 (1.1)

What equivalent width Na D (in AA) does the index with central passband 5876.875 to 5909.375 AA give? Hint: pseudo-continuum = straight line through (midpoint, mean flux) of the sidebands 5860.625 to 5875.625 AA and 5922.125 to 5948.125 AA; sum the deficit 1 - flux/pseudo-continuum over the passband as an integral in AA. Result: 2.2 AA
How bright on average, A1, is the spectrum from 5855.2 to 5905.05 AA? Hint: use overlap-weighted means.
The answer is 11.3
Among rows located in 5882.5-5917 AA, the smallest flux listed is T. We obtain 8.544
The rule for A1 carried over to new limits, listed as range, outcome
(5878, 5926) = 11.3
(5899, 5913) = 11.7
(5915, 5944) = 11.8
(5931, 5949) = 11.6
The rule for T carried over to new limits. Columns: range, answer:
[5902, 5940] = 9.848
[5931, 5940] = 9.886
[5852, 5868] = 9.993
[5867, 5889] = 9.507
